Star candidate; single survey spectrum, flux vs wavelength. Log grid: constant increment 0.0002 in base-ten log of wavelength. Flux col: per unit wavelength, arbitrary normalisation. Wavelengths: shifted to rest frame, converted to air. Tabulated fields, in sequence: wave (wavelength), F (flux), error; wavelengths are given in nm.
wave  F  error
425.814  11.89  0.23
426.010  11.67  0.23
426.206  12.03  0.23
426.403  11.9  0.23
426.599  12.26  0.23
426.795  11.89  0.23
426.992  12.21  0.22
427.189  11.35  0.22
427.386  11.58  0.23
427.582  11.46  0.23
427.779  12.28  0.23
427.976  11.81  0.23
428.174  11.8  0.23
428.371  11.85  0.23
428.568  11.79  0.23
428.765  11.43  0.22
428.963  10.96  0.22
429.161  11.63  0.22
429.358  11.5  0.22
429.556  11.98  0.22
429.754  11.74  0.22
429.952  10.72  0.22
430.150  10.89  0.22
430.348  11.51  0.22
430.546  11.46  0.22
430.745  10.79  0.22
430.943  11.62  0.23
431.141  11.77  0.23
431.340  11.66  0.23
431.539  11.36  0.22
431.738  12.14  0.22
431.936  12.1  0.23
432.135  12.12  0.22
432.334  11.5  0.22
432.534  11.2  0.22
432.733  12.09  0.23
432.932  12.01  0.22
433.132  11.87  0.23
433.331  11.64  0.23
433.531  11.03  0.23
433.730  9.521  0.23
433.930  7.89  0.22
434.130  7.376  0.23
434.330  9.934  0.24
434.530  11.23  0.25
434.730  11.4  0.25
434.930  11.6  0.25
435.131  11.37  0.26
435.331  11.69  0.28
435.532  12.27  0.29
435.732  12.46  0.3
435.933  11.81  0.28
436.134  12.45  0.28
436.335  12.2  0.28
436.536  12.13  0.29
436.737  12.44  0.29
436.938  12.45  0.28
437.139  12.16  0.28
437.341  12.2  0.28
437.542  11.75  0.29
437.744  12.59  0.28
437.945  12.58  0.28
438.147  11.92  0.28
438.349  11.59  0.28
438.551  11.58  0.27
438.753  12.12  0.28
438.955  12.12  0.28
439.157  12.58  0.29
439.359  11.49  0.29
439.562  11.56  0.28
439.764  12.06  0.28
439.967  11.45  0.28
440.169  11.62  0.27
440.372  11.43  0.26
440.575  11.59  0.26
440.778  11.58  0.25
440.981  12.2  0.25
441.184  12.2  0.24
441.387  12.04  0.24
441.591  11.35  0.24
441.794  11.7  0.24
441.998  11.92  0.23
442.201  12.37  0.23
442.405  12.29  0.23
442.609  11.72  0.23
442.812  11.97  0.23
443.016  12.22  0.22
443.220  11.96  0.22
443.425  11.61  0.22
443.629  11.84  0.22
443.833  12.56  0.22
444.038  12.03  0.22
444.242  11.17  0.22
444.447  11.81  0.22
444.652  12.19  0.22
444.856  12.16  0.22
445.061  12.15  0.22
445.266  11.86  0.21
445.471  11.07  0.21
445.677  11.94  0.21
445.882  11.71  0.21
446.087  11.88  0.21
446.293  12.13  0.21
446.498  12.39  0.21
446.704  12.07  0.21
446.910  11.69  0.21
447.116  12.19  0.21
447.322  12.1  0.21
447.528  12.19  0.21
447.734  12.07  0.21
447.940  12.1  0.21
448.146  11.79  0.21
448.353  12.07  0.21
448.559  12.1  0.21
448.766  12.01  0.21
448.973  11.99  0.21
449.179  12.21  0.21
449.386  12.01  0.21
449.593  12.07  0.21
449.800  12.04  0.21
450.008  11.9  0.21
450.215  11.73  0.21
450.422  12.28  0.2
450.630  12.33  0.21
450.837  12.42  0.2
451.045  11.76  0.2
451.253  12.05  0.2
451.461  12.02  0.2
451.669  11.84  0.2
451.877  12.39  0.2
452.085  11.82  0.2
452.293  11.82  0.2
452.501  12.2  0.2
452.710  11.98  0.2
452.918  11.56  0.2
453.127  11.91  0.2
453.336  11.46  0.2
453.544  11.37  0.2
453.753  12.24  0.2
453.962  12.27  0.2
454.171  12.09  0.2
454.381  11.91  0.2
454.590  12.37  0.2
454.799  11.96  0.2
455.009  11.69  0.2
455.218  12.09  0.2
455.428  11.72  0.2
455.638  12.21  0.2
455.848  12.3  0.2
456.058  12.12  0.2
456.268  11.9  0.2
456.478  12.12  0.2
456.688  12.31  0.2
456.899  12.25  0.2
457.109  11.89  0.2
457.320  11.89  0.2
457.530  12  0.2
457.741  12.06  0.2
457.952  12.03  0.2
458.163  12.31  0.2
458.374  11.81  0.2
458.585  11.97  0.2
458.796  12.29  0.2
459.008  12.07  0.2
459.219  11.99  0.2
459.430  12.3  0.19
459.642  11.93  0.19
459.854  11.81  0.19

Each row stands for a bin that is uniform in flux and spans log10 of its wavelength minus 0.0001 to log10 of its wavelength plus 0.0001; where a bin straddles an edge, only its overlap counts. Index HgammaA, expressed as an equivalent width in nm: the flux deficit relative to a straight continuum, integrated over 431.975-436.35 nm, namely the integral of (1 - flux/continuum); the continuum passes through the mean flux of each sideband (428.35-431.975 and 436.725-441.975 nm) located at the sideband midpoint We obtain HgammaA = 0.18 nm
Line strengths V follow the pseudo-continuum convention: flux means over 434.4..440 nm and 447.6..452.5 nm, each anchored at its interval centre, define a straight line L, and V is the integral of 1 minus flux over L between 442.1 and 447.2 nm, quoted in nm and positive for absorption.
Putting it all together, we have 0.02 nm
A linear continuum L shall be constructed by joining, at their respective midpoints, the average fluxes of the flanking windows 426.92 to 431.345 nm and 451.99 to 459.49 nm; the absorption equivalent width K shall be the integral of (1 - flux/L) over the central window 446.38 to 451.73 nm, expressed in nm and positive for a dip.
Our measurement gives -0.07 nm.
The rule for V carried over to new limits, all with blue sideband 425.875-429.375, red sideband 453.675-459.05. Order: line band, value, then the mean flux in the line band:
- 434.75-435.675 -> 0.008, 11.7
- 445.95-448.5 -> -0.018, 12.1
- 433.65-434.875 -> 0.227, 9.64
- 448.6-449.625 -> -0.006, 12.1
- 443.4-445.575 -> 0.013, 11.9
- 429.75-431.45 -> 0.066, 11.3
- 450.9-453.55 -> 0.030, 11.9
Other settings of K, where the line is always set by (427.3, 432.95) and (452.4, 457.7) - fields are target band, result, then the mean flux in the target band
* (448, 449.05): -0.009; 12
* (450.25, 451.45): -0.020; 12.1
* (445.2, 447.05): -0.002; 11.9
